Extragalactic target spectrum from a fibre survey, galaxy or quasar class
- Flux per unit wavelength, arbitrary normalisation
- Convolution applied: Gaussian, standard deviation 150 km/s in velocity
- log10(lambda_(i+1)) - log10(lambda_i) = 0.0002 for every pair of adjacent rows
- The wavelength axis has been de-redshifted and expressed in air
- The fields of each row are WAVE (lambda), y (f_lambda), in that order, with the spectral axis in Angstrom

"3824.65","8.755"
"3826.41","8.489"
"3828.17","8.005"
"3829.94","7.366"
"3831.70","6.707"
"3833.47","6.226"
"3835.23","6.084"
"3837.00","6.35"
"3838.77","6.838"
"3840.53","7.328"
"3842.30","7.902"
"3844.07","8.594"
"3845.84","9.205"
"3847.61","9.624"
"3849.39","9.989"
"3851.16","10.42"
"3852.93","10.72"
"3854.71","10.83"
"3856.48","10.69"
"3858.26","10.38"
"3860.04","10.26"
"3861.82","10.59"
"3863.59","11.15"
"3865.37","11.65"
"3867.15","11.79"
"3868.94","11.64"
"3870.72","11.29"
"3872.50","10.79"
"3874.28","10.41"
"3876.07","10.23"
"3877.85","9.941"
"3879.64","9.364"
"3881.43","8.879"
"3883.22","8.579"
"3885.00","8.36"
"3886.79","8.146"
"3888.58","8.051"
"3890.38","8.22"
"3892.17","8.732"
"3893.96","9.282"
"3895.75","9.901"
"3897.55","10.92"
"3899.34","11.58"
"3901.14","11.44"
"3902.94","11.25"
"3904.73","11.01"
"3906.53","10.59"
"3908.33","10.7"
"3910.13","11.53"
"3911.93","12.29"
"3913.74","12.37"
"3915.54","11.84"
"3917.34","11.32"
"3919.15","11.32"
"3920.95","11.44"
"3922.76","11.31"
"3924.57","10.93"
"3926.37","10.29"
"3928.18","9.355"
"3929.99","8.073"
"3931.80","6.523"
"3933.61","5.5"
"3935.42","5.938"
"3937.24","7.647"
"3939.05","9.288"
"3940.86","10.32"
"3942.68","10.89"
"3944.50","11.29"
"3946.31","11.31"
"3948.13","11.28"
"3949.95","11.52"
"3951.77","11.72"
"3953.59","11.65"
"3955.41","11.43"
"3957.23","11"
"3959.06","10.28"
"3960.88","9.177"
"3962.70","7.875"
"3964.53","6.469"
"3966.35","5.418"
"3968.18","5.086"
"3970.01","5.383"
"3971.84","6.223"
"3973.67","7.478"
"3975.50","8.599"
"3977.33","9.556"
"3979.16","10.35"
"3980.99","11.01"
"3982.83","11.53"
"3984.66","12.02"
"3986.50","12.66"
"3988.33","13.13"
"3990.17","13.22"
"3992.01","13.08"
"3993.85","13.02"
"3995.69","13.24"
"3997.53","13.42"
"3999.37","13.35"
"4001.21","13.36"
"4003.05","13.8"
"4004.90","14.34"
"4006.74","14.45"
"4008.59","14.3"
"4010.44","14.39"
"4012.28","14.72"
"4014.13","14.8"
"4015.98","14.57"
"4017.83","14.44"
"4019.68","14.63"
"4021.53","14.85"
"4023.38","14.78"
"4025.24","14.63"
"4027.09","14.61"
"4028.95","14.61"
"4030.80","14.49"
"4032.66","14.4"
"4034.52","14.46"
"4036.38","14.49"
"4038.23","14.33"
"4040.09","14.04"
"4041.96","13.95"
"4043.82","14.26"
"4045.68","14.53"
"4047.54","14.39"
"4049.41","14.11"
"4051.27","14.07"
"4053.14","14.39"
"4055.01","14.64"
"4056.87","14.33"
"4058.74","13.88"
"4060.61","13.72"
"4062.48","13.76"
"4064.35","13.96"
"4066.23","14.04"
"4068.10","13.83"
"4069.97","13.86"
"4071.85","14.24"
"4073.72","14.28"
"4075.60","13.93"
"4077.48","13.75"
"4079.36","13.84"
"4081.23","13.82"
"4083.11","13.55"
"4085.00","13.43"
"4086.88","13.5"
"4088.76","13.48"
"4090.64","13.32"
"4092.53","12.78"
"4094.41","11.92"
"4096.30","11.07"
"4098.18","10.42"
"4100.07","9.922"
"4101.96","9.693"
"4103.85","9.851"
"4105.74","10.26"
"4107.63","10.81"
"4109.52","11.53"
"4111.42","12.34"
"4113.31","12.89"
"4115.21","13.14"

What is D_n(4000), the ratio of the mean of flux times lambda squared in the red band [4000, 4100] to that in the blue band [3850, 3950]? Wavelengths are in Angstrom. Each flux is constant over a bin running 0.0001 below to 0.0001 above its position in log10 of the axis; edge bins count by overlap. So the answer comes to 1.47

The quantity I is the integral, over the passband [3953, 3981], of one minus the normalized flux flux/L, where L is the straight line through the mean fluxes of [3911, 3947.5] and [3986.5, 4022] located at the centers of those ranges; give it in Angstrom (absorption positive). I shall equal 8.1 Angstrom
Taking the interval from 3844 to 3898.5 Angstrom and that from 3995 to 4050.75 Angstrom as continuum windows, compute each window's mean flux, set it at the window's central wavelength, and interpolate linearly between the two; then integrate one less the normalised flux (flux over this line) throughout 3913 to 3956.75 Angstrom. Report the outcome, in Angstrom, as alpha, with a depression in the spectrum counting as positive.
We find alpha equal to 5.90 Angstrom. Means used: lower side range 9.98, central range 10.2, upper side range 14.3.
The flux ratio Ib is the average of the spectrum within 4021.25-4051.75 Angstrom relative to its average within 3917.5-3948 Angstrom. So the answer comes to 1.5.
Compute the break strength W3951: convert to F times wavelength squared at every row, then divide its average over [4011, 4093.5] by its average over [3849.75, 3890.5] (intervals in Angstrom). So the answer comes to 1.53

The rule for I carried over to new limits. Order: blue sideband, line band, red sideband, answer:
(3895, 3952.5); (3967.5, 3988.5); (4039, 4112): 3.8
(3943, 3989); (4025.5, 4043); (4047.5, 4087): -2.5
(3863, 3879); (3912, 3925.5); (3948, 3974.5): -2.4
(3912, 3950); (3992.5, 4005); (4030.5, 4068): -1.0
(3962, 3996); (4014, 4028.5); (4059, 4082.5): -3.8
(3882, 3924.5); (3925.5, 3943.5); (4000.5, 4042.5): 4.9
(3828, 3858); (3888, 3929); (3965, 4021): -3.1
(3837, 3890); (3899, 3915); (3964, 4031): -1.4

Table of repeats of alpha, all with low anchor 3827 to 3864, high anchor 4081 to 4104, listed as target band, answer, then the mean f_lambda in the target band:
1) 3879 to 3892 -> 1.1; 8.51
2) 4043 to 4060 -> -4.1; 14.3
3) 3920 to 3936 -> 1.6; 8.89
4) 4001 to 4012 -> -3.3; 14.2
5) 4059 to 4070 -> -2.0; 13.9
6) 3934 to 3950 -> 0.6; 9.71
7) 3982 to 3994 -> -2.2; 12.7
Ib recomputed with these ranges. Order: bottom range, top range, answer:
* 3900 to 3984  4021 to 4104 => 1.40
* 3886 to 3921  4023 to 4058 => 1.36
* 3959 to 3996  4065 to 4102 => 1.34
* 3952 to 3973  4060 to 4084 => 1.68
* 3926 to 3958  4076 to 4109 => 1.25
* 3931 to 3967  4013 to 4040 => 1.56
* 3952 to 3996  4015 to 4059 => 1.45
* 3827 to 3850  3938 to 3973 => 1.21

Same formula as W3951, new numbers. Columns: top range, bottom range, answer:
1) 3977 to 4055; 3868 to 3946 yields 1.46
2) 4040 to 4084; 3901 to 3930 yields 1.36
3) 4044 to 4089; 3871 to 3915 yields 1.50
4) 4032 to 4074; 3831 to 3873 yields 1.66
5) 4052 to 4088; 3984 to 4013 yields 1.07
